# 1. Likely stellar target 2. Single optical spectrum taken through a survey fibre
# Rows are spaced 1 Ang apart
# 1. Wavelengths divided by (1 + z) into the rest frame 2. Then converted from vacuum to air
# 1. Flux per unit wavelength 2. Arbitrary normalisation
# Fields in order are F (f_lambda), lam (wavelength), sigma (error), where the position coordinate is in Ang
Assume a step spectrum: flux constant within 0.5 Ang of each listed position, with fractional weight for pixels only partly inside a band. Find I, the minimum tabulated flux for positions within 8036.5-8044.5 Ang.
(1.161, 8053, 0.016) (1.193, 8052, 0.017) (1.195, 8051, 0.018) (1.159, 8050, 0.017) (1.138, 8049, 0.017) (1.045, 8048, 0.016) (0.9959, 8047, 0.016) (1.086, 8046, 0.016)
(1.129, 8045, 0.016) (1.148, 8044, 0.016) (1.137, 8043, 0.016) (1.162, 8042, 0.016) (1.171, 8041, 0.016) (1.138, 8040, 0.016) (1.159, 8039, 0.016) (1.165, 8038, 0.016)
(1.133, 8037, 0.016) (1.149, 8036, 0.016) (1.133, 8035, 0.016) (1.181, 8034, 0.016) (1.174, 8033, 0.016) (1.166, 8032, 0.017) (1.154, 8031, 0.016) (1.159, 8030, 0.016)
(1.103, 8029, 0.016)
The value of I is 1.133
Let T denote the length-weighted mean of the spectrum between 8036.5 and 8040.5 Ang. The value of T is 1.15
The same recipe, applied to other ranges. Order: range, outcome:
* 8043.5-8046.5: 1.12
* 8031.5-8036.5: 1.16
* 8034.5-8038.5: 1.15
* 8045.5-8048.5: 1.04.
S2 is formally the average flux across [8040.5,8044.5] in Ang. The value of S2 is 1.15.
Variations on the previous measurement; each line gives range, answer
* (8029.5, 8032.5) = 1.16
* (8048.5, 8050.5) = 1.15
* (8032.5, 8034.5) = 1.18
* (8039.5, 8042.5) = 1.16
